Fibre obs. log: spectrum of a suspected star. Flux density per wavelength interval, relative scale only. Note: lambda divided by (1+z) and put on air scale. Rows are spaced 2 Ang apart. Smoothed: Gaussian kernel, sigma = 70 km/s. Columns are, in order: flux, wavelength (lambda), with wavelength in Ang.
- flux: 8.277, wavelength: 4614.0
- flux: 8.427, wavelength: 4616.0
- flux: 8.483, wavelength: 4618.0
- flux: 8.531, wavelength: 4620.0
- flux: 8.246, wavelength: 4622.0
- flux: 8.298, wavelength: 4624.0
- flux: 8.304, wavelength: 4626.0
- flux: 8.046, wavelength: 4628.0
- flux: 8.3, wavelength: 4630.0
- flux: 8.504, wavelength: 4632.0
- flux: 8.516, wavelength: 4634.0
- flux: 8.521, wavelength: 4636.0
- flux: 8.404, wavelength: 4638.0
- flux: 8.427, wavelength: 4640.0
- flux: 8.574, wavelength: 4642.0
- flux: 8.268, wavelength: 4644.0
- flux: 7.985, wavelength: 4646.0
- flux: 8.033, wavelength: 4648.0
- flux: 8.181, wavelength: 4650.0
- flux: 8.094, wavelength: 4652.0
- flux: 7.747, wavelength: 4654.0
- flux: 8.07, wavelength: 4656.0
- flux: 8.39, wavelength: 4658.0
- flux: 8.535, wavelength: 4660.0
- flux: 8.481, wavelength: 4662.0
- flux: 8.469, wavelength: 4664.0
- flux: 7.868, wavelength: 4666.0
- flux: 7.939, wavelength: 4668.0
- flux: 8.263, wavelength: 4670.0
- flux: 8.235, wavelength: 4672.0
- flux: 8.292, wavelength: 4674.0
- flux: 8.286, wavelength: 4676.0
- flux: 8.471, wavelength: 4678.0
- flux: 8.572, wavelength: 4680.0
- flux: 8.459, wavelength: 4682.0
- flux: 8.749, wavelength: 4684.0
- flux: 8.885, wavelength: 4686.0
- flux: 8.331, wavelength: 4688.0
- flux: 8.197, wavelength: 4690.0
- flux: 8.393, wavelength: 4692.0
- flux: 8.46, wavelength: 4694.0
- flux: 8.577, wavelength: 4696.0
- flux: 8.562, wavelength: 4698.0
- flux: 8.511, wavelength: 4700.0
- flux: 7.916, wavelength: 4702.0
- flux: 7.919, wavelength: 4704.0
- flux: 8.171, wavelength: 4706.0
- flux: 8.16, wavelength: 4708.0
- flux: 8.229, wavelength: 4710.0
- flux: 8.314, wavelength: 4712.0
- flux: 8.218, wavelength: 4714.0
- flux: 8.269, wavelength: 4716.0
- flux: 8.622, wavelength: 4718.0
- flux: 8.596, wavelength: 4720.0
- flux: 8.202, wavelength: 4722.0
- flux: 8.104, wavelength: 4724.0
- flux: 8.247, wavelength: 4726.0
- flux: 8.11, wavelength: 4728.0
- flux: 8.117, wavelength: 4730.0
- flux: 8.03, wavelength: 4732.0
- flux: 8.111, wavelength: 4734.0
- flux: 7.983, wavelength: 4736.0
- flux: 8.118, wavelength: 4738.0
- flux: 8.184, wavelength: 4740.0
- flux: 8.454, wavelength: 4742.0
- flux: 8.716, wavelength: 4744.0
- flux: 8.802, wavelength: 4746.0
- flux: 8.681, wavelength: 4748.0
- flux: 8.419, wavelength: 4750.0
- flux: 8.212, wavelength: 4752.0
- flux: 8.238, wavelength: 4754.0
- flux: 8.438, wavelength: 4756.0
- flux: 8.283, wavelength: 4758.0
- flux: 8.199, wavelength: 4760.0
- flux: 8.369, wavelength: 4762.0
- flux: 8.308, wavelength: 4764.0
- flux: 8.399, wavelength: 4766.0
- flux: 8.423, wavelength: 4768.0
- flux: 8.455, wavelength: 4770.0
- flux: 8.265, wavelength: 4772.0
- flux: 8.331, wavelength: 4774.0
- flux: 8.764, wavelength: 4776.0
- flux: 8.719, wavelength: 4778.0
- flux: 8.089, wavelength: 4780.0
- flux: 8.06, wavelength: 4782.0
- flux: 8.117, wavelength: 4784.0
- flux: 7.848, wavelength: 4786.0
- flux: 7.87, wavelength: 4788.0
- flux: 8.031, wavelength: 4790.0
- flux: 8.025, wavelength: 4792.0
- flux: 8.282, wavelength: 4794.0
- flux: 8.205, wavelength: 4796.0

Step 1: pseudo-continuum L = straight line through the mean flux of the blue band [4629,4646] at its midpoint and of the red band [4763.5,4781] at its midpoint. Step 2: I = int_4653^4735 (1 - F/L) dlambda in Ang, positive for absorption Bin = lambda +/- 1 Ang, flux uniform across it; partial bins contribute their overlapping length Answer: 1.2 Ang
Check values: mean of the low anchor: 8.41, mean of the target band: 8.29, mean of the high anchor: 8.42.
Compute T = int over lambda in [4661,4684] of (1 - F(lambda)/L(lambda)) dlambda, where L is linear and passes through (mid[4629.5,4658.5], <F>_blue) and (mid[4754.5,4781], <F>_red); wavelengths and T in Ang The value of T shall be -0.1 Ang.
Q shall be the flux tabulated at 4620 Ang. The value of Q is 8.531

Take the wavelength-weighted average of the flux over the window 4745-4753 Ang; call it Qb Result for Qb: 8.53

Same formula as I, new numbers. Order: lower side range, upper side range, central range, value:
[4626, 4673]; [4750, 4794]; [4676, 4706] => -0.6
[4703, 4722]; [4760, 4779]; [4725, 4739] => 0.4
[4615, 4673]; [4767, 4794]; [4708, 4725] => -0.1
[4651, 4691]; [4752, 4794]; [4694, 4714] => 0.1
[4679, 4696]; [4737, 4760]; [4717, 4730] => 0.2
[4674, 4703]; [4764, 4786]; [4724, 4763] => 0.4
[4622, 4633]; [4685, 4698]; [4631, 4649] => -0.1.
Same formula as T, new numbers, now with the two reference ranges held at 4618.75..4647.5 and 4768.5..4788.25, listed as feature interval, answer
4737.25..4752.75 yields -0.3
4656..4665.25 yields -0.1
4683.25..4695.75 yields -0.3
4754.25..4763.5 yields 0.0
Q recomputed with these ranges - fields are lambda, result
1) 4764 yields 8.308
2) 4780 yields 8.089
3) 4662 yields 8.481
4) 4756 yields 8.438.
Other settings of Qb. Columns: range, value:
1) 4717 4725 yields 8.38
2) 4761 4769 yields 8.37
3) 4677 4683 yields 8.5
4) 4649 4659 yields 8.1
